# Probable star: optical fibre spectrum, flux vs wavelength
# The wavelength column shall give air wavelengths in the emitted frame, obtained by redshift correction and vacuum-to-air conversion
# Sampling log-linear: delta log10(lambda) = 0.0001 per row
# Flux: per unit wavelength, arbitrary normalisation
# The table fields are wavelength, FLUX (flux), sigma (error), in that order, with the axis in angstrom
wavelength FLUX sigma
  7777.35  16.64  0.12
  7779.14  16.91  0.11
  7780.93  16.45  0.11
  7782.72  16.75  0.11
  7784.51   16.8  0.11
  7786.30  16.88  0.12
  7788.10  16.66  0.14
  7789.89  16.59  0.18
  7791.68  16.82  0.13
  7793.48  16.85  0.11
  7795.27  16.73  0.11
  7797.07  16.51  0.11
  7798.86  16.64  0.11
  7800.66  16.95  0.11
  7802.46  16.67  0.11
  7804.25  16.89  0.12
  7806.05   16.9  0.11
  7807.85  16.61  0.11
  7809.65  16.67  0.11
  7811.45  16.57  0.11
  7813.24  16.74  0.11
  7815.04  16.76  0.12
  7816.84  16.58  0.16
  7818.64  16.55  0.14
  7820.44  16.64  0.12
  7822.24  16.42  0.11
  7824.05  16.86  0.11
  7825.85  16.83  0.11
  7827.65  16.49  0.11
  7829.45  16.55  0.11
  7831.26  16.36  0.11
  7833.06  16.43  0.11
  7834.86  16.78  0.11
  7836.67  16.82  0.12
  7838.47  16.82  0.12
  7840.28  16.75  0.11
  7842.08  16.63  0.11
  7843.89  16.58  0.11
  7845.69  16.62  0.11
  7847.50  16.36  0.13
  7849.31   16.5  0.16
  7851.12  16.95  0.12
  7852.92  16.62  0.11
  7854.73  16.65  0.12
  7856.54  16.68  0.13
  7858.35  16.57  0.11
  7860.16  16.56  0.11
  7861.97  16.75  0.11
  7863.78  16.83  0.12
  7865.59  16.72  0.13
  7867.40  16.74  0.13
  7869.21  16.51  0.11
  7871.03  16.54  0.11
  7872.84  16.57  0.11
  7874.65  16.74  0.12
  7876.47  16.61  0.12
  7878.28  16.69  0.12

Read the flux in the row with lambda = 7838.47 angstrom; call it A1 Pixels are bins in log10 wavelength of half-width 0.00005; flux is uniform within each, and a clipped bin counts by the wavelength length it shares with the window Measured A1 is 16.82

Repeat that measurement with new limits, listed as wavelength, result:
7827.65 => 16.49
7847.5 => 16.36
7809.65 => 16.67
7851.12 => 16.95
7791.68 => 16.82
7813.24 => 16.74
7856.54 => 16.68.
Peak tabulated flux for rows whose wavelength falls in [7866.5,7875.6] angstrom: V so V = 16.74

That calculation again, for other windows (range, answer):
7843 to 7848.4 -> 16.62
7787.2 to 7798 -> 16.85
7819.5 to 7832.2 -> 16.86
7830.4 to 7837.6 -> 16.82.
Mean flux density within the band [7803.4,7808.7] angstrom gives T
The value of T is 16.8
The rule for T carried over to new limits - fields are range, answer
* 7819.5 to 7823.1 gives 16.5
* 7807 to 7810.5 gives 16.6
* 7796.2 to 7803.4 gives 16.7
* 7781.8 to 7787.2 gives 16.8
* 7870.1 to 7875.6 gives 16.6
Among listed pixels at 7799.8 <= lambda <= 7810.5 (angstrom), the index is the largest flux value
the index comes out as 16.95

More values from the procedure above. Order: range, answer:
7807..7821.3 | 16.76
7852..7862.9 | 16.75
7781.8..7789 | 16.88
